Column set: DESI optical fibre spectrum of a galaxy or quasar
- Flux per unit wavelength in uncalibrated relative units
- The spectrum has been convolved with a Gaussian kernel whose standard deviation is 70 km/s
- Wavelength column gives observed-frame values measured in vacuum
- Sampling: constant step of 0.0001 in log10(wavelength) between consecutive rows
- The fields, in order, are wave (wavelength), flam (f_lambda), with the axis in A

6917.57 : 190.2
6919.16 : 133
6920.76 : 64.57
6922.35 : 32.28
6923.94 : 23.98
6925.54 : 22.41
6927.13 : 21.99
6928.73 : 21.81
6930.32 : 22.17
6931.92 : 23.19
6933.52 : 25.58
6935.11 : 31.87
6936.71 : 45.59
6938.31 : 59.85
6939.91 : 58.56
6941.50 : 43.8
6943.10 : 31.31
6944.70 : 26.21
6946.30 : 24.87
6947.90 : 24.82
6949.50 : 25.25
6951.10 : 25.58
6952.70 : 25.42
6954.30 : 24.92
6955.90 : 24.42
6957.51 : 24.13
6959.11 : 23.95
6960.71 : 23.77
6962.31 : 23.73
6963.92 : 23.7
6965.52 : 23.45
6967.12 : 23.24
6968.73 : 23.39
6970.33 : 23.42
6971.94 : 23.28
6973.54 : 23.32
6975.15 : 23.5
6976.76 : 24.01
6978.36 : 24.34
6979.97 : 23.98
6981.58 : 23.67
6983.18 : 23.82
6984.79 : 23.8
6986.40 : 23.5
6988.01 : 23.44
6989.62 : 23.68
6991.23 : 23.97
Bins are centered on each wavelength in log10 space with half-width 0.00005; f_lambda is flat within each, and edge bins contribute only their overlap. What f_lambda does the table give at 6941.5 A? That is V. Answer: 43.8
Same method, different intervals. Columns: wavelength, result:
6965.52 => 23.45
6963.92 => 23.7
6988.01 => 23.44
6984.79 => 23.8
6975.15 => 23.5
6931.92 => 23.19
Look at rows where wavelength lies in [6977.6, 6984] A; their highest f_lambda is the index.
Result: 24.34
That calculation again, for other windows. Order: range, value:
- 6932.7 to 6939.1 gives 59.85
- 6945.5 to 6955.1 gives 25.58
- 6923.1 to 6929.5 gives 23.98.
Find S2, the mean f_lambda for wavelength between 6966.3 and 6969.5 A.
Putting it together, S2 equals 23.3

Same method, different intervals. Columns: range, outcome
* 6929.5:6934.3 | 23.6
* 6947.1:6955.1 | 25.2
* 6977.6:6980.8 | 24.1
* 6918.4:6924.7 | 63.3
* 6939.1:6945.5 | 40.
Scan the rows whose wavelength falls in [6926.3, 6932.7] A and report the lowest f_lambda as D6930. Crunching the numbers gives 21.81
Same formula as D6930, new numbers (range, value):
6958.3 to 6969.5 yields 23.24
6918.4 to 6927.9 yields 21.99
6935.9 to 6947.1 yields 24.87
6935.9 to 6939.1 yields 45.59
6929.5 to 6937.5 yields 22.17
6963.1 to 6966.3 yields 23.45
